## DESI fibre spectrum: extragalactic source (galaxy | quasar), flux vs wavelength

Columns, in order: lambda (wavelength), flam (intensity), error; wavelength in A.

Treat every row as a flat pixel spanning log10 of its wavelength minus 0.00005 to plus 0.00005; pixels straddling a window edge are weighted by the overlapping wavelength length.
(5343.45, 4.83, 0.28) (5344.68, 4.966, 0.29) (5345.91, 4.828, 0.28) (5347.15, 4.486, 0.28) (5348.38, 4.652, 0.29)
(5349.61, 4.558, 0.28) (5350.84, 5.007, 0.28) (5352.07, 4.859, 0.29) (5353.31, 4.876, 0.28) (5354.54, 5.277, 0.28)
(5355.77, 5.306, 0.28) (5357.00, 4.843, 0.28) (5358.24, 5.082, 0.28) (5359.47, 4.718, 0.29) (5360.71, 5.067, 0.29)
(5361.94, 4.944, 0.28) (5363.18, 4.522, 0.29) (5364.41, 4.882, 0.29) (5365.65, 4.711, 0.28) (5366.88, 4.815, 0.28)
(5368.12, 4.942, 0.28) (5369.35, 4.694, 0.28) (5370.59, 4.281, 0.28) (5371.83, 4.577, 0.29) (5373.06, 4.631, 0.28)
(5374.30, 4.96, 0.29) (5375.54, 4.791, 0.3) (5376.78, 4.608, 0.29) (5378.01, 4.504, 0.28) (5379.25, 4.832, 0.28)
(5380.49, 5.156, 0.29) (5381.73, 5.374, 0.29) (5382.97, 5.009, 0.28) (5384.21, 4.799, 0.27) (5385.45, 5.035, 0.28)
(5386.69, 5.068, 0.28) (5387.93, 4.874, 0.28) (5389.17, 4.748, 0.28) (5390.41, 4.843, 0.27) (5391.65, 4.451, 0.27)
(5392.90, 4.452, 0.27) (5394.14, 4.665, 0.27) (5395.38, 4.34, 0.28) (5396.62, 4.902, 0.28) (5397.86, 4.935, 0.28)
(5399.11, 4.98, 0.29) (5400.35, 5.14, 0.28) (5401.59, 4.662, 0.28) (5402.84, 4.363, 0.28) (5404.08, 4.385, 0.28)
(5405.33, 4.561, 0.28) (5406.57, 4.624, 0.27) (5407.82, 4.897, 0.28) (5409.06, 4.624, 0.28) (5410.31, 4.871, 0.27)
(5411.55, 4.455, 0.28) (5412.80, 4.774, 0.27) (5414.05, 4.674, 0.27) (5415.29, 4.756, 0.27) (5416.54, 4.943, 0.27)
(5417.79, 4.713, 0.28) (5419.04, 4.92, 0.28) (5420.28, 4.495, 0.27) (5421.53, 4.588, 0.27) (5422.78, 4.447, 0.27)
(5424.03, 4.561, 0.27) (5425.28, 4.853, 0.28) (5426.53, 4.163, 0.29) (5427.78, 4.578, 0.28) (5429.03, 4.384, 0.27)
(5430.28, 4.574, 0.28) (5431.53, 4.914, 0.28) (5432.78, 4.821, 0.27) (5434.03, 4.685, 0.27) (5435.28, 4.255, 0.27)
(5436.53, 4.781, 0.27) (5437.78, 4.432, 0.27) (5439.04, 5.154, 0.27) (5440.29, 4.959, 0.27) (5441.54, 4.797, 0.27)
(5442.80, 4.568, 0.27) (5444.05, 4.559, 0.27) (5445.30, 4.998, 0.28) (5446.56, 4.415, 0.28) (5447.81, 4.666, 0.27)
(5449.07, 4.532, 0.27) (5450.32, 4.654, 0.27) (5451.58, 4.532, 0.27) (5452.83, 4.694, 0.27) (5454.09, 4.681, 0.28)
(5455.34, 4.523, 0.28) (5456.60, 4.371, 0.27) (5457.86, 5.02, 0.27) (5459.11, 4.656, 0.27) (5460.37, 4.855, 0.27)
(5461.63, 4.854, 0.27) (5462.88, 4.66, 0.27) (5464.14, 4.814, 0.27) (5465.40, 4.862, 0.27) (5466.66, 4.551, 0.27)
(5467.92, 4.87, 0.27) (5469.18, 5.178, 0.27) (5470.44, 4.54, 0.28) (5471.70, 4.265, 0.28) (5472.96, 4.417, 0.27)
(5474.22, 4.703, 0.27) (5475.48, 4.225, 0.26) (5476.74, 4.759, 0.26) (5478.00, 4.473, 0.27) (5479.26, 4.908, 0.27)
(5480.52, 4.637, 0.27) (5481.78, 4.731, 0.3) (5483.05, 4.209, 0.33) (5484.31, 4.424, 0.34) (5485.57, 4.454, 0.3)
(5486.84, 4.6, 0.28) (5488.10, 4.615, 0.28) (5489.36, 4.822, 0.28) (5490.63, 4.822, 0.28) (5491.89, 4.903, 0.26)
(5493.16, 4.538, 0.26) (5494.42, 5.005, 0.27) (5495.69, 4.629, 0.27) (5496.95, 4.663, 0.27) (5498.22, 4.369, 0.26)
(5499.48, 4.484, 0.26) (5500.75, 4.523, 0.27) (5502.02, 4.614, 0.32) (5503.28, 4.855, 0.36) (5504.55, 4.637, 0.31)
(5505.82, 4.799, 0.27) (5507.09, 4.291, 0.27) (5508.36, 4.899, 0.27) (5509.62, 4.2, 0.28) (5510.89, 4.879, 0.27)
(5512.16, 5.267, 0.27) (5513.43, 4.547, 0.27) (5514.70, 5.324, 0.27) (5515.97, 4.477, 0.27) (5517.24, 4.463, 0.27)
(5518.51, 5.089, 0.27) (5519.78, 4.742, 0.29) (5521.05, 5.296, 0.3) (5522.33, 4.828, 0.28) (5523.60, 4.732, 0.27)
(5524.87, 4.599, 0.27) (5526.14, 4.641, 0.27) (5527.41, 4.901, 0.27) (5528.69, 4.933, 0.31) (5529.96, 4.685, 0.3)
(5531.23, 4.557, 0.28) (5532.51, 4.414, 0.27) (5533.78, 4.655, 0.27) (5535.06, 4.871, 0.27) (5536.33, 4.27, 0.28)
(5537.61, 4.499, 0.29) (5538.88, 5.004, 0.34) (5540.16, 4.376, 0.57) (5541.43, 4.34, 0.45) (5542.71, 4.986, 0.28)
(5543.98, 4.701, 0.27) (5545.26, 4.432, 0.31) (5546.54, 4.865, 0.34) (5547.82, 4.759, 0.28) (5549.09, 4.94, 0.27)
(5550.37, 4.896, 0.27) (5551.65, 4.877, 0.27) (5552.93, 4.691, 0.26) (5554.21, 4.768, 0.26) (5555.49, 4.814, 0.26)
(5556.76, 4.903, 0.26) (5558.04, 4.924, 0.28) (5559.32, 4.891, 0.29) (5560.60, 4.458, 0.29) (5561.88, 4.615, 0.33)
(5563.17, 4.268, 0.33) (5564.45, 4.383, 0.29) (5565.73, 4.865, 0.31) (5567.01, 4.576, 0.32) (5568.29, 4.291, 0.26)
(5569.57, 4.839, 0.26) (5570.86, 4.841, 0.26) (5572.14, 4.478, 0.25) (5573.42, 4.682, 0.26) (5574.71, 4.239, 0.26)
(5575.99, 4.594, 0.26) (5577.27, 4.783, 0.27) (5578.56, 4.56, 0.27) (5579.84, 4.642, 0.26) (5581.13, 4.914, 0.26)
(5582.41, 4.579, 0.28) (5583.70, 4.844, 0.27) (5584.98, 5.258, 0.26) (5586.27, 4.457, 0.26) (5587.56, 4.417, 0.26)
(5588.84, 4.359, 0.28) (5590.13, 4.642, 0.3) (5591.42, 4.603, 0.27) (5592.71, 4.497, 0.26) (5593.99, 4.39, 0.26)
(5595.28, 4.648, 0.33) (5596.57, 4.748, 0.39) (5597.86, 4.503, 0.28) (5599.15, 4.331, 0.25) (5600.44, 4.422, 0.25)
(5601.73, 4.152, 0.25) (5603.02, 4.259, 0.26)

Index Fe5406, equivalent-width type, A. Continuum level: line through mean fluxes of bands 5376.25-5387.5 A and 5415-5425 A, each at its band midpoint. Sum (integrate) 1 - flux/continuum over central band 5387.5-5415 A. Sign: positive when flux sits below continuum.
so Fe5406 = 0.6 A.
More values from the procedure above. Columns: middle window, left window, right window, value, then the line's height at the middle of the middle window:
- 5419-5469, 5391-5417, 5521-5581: 0.2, 4.68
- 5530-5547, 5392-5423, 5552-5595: 0.1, 4.65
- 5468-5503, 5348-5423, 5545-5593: 0.8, 4.72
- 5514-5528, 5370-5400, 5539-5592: -0.4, 4.7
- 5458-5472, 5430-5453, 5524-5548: -0.2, 4.68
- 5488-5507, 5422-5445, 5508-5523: 0.5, 4.79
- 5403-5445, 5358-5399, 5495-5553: 0.9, 4.77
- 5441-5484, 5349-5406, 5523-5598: 0.8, 4.74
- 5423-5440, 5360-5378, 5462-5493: 0.2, 4.68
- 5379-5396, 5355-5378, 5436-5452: -0.2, 4.77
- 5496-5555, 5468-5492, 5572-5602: -1.4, 4.6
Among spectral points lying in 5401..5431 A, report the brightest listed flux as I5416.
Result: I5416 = 4.943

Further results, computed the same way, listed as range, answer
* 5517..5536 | 5.296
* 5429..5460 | 5.154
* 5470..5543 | 5.324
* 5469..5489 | 5.178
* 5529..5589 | 5.258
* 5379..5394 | 5.374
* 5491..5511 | 5.005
